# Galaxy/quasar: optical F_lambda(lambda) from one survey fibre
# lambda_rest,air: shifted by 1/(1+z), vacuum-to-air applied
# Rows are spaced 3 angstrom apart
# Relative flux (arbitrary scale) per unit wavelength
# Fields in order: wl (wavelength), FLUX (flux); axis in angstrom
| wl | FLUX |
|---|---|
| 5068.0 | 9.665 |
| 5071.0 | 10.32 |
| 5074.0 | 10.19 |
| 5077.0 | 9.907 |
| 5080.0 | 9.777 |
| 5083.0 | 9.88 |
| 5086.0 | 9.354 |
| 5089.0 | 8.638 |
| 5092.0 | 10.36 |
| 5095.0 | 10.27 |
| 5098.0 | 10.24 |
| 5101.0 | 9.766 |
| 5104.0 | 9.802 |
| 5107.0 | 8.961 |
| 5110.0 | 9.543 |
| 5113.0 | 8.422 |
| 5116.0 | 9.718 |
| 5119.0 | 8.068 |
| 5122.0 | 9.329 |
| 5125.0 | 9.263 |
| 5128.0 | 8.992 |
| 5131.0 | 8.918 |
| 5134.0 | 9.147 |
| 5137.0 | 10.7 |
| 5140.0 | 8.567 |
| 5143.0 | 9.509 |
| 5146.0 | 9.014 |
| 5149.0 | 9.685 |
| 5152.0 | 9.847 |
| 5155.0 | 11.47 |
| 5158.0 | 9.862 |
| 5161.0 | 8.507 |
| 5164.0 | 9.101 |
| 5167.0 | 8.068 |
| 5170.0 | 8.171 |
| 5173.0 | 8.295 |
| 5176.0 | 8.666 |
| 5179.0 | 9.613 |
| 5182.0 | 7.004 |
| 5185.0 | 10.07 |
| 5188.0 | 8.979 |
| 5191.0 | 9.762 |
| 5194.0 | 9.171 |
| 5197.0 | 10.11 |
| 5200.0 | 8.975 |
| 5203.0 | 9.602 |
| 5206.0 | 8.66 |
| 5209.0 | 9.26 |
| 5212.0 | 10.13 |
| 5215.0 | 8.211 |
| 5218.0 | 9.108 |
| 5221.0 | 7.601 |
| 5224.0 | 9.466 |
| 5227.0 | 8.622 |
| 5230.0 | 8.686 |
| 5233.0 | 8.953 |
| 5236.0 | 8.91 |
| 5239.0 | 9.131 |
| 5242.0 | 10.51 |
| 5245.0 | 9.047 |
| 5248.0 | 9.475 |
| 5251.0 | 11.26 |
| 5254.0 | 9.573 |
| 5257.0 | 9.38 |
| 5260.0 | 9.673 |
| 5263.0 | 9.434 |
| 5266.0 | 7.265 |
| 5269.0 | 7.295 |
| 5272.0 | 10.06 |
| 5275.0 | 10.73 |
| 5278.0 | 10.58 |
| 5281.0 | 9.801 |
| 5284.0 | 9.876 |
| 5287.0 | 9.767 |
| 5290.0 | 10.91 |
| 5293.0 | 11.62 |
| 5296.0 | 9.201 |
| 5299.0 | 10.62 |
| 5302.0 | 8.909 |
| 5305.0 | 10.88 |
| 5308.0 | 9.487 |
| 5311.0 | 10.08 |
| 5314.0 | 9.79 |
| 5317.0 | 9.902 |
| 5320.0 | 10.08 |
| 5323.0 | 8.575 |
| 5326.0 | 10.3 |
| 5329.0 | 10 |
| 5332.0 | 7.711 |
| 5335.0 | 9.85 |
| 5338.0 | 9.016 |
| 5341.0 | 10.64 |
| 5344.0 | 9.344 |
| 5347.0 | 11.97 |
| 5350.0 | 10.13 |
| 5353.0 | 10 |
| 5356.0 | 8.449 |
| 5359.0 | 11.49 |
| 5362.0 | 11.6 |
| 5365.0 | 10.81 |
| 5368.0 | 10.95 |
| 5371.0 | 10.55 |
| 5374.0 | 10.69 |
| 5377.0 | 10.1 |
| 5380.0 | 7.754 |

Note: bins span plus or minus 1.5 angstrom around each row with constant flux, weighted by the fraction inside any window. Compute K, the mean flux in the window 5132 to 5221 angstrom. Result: 9.19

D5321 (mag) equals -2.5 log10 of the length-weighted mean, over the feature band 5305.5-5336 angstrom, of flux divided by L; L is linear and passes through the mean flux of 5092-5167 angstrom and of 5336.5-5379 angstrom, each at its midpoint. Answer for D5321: 0.07 mag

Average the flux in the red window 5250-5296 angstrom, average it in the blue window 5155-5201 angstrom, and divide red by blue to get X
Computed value 1.1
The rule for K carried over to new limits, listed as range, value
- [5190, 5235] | 9.08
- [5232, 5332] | 9.7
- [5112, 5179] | 9.17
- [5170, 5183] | 8.42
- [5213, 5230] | 8.65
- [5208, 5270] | 9.11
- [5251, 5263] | 9.74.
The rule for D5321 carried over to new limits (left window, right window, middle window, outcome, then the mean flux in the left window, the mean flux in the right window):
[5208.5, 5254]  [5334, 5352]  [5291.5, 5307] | -0.05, 9.24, 10.2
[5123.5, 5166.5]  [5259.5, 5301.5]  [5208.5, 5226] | 0.08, 9.44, 9.76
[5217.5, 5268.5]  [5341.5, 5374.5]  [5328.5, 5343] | 0.10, 9.15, 10.5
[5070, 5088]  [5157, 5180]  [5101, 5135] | 0.03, 9.86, 8.74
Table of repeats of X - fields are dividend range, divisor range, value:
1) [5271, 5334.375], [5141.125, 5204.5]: 1.08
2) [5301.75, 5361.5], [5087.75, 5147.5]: 1.05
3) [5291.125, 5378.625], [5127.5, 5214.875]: 1.09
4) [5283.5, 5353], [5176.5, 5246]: 1.09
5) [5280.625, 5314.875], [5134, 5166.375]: 1.06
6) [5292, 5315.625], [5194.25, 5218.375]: 1.08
